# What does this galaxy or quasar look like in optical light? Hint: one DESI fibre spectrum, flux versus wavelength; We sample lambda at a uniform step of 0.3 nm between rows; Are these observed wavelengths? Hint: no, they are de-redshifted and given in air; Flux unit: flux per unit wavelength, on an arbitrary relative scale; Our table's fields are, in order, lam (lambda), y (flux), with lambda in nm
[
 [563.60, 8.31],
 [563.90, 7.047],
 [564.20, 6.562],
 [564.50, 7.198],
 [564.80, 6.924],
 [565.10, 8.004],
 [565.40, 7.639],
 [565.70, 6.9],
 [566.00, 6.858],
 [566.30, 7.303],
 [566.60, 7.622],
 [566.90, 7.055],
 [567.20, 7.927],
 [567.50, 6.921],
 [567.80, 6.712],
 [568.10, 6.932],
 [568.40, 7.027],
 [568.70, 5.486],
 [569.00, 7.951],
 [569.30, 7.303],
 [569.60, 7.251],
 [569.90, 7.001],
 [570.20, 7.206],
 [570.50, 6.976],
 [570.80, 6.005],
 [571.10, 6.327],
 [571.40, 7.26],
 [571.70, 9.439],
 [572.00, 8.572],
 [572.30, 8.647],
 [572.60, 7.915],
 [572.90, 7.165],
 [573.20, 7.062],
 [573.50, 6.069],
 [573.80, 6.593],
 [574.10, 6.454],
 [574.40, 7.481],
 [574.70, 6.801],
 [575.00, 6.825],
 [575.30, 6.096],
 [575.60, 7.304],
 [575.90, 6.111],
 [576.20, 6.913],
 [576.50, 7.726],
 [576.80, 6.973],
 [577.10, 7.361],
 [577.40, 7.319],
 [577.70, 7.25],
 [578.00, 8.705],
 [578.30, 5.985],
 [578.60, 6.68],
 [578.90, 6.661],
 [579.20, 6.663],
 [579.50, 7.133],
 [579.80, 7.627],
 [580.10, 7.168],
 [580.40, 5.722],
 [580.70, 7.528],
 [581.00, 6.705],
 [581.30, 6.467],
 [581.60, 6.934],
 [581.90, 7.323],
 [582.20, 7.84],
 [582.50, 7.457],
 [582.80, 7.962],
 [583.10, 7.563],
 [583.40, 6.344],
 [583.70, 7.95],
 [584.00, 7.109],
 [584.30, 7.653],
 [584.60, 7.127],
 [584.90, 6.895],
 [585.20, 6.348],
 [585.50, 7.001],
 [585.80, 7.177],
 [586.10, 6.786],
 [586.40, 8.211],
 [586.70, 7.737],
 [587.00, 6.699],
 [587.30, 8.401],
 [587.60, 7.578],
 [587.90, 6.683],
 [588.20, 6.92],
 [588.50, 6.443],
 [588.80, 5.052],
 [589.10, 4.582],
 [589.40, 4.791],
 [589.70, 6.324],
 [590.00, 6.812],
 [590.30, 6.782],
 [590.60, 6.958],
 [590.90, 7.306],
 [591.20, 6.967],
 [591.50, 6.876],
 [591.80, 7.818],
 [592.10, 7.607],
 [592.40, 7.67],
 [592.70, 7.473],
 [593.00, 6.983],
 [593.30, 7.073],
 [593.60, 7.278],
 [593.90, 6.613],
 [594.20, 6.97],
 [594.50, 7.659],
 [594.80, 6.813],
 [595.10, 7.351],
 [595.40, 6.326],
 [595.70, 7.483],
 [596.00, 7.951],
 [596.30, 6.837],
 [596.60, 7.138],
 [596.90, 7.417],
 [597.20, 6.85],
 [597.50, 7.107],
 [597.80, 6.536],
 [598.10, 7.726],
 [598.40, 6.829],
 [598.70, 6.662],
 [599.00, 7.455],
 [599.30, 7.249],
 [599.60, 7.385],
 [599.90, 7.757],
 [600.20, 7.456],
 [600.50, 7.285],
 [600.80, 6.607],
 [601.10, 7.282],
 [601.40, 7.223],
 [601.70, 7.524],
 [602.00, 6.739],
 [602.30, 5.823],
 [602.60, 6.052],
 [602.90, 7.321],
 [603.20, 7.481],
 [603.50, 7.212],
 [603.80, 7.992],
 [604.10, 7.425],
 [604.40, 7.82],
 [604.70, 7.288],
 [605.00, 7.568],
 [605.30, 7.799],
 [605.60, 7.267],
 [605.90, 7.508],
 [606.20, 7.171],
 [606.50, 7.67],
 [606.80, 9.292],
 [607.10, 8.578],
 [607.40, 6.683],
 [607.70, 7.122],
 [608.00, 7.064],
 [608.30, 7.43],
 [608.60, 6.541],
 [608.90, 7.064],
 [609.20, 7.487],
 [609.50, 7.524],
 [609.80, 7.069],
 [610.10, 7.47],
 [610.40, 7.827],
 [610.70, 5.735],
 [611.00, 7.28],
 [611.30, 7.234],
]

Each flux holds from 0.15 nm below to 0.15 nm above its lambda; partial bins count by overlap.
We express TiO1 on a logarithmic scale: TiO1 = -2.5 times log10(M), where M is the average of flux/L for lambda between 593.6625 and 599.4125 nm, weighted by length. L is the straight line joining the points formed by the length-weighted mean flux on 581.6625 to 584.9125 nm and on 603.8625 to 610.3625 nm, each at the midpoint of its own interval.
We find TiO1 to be 0.05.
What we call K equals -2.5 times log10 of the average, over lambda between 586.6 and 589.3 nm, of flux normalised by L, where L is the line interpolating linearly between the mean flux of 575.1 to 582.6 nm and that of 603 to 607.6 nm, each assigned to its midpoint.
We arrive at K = 0.10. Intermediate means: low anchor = 7.02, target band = 6.62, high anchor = 7.64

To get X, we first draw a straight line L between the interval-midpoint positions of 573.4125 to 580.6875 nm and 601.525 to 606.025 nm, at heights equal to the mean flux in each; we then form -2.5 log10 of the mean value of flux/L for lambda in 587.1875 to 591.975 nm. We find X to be 0.070 mag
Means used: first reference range 6.92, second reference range 7.25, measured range 6.63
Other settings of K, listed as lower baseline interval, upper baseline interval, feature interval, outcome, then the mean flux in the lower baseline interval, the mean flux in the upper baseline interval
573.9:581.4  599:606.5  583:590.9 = 0.03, 6.95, 7.27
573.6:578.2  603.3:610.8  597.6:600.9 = 0.02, 7.04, 7.44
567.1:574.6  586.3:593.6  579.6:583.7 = -0.02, 7.18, 6.9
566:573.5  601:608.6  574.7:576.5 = 0.08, 7.26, 7.36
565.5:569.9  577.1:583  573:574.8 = 0.06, 7.09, 7.12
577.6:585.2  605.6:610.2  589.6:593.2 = 0.02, 7.12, 7.44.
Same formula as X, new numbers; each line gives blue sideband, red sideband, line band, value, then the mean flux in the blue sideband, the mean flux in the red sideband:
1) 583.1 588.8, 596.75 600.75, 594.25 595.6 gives 0.019 mag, 7.12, 7.19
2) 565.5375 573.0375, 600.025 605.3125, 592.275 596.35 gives 0.006 mag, 7.27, 7.2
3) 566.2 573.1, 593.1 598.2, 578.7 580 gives 0.034 mag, 7.3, 7.12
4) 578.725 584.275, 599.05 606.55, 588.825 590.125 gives 0.280 mag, 7.13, 7.27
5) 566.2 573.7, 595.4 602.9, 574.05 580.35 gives 0.031 mag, 7.24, 7.09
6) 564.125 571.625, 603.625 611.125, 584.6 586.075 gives 0.055 mag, 7.08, 7.43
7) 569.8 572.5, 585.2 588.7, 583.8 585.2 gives 0.014 mag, 7.51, 7.17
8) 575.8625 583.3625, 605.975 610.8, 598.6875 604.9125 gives 0.016 mag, 7.11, 7.38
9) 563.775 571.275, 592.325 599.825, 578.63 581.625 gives 0.038 mag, 7.05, 7.15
